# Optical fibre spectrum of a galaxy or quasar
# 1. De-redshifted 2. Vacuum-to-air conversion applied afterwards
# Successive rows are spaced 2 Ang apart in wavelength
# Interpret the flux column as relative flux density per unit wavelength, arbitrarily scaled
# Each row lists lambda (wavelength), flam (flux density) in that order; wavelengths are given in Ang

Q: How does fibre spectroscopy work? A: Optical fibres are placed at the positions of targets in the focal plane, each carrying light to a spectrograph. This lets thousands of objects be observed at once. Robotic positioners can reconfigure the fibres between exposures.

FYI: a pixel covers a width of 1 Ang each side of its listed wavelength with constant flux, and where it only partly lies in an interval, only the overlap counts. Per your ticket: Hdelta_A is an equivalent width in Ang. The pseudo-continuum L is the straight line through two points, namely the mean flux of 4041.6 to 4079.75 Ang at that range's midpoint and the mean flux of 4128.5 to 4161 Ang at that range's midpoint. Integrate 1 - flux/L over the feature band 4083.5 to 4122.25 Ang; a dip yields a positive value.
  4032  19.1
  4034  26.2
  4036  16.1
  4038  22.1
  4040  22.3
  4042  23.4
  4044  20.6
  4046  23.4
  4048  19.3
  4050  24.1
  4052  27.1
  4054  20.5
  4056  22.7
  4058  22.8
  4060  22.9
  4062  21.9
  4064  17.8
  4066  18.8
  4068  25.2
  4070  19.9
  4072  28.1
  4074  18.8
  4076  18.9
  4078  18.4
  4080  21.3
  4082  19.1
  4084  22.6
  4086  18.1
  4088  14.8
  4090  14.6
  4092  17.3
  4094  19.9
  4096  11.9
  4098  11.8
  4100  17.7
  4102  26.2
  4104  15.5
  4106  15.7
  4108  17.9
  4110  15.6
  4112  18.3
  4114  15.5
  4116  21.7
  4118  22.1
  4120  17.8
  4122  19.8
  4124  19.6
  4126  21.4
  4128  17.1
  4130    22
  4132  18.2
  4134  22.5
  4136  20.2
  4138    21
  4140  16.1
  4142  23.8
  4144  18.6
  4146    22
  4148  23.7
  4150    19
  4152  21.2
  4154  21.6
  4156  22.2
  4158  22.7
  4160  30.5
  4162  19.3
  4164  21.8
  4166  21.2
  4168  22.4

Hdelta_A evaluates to 7.2 Ang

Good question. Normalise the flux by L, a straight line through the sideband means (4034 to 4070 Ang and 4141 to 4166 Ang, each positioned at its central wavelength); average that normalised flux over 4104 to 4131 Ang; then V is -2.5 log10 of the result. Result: 0.18 mag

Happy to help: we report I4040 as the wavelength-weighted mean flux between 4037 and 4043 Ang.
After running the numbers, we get 22.6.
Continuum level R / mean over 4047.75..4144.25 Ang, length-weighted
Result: 19.7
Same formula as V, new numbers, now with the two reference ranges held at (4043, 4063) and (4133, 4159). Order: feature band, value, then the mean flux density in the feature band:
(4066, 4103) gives 0.155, 19.1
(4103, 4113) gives 0.291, 16.6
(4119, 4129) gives 0.124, 19.1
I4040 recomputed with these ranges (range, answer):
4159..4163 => 24.9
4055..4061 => 22.8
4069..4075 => 22.3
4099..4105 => 19.8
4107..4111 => 16.8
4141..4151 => 21.4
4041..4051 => 22.2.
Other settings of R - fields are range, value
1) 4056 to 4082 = 21.2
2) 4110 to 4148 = 19.9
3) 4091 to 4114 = 17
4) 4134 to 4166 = 21.6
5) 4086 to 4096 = 16.3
